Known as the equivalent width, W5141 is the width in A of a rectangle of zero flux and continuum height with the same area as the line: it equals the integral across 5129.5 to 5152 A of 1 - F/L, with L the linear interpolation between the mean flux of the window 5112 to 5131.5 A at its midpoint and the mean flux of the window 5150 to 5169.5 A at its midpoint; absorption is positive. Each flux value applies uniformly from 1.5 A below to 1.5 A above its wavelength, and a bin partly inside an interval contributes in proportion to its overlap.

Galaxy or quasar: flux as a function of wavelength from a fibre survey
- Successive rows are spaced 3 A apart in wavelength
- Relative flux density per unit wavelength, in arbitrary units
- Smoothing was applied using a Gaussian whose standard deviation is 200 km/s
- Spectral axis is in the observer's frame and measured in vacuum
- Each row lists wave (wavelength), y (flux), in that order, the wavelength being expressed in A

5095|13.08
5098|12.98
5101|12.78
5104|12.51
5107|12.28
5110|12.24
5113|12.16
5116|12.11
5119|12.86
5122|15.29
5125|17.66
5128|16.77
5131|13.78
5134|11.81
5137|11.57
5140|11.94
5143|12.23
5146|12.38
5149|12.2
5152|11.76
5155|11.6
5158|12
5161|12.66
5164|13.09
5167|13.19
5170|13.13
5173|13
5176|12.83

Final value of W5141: 2.0 A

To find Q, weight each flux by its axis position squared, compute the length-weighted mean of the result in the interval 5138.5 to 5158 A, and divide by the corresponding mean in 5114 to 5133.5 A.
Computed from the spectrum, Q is 0.83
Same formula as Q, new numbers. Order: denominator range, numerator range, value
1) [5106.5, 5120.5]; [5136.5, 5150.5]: 0.99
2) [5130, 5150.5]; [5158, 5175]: 1.07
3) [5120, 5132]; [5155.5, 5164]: 0.79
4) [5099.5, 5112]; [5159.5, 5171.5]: 1.07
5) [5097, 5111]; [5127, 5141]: 1.05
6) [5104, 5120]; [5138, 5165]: 1.00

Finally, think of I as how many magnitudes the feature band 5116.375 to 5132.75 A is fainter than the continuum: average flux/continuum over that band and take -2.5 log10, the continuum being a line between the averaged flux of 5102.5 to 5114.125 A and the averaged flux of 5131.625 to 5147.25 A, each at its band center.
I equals -0.23 mag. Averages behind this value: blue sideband 12.3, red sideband 12.1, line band 15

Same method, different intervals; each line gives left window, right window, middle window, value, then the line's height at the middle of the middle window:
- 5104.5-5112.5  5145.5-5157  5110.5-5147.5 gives -0.10 mag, 12.1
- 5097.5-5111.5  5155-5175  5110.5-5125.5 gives -0.09 mag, 12.6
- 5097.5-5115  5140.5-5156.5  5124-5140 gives -0.15 mag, 12.2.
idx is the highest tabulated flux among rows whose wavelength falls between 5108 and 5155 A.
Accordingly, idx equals 17.66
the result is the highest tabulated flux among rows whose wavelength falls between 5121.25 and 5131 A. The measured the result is 17.66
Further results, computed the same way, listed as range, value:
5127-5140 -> 16.77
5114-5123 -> 15.29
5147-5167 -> 13.19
